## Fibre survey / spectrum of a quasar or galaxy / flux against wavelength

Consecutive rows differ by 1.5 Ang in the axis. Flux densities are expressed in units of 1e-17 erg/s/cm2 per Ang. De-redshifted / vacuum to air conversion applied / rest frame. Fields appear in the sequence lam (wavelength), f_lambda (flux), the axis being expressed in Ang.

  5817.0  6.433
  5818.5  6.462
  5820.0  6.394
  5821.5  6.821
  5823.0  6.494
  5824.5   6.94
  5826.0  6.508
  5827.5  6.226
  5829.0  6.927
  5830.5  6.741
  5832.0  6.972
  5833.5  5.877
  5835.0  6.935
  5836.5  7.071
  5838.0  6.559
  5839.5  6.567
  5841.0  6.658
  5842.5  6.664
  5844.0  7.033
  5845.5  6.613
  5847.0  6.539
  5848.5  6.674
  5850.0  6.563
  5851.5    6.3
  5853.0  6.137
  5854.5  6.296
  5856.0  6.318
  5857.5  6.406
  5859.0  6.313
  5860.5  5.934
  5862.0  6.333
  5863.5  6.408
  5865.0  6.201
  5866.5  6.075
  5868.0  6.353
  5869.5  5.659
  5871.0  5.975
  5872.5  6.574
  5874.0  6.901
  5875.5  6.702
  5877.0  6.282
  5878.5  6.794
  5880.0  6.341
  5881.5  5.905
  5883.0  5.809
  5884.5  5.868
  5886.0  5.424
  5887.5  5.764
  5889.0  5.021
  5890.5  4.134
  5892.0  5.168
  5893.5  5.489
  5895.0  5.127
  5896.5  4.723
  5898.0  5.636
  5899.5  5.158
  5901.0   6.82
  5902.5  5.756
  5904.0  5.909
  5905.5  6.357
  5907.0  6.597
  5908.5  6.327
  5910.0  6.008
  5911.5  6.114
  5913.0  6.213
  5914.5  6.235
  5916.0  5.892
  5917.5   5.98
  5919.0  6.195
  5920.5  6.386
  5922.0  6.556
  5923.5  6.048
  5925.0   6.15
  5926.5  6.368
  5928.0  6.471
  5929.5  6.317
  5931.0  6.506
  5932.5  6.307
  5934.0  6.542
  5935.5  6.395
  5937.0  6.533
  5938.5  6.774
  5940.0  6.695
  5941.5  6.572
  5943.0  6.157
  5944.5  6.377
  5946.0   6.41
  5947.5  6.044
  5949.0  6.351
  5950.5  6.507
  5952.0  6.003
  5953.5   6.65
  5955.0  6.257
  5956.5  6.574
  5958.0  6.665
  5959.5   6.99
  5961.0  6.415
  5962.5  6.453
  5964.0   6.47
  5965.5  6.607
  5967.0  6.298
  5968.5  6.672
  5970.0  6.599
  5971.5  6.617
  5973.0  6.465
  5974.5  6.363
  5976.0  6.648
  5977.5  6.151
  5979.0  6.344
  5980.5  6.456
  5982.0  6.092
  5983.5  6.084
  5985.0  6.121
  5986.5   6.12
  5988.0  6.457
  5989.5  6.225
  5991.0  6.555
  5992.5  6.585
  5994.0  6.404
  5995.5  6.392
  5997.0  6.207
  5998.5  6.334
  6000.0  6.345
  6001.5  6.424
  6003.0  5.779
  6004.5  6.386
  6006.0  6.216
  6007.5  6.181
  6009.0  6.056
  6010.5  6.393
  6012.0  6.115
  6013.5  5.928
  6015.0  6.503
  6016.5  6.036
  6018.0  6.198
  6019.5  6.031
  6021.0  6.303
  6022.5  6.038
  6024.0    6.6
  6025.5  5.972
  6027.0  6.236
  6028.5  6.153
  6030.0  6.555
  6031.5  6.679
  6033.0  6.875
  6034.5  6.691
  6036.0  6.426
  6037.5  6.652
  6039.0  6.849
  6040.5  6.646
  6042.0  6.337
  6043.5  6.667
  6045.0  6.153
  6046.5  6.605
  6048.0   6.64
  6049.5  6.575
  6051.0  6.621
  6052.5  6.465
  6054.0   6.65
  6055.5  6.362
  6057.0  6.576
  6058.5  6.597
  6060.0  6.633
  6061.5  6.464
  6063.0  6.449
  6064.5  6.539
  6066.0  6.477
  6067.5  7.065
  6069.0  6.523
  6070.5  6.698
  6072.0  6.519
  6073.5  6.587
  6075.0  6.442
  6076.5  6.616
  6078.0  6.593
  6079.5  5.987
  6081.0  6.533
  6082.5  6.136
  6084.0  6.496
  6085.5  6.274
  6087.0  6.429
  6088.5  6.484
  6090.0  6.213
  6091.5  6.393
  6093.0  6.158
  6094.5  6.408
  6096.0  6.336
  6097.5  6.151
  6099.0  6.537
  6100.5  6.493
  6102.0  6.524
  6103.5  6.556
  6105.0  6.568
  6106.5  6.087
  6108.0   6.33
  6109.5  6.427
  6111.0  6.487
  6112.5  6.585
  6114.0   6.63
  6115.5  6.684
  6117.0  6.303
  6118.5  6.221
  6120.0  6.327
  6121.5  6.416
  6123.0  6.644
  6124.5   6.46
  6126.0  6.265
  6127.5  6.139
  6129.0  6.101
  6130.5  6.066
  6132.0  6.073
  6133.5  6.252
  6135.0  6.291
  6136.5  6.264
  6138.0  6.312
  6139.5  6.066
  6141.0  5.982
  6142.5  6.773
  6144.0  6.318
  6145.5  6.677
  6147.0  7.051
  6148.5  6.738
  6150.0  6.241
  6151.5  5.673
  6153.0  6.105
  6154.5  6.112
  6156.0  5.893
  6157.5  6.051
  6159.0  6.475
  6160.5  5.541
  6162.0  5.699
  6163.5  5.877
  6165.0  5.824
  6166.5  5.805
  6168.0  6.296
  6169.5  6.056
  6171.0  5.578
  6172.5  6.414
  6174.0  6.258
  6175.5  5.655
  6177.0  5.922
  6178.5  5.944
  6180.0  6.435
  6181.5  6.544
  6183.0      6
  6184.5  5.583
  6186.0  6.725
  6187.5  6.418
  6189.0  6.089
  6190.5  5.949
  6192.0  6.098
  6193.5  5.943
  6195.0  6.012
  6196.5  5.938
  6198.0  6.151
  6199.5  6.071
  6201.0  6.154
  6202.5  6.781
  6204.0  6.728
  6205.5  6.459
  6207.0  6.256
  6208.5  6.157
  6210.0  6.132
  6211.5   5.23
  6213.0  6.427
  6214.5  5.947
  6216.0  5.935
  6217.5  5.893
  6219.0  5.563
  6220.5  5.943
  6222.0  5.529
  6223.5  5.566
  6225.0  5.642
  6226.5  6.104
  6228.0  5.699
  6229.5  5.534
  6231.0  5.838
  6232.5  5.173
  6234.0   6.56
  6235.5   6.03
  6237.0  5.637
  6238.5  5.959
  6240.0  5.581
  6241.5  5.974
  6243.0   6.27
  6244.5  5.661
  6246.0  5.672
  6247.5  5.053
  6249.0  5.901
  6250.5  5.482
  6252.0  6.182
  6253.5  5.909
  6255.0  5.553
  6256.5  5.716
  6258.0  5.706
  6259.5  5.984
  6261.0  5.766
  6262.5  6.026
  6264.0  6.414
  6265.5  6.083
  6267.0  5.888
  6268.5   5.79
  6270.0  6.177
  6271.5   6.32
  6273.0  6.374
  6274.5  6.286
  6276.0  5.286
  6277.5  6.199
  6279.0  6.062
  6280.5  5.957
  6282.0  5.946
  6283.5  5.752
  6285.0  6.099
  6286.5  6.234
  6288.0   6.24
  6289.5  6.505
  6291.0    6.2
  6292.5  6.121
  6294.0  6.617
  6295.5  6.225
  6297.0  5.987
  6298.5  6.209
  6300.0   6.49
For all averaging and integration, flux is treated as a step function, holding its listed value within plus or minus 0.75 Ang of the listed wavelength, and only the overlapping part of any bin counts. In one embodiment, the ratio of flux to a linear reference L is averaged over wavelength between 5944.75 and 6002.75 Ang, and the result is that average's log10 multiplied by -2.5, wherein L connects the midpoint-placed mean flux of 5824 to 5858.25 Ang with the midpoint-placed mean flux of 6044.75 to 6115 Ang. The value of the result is 0.02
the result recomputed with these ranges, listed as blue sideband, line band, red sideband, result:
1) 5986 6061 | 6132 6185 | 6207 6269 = -0.02 mag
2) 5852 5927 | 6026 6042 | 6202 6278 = -0.10 mag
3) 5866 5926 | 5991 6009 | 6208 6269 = -0.07 mag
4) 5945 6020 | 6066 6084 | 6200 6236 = -0.05 mag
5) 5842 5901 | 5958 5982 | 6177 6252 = -0.08 mag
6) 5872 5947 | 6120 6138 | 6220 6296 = -0.05 mag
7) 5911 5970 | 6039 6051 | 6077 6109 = -0.03 mag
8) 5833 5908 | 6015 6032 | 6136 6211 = -0.02 mag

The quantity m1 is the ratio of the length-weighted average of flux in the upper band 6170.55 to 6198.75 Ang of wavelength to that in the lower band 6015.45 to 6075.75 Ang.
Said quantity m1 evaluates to 0.9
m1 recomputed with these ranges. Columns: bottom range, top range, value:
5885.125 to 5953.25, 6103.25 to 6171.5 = 1.03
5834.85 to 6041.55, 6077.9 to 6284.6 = 0.97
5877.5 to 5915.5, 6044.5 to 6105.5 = 1.12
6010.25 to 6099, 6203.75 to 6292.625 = 0.92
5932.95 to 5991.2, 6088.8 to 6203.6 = 0.97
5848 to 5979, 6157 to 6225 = 0.97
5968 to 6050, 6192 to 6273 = 0.93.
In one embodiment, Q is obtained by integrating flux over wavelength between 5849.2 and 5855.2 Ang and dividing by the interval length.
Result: 6.33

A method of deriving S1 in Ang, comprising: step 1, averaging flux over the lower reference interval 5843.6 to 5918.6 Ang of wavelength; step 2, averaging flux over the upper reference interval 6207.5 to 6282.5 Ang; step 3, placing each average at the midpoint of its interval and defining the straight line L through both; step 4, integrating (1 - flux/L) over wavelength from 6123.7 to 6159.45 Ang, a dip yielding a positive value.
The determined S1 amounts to -2.0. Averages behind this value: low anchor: 6.06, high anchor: 5.88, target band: 6.26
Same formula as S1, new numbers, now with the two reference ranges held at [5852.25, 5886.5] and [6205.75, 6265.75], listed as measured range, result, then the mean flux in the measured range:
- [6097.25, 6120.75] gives -1.8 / 6.44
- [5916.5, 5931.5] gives -0.3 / 6.29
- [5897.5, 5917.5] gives 0.3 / 6.08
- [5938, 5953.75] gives -0.7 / 6.4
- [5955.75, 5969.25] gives -1.0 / 6.57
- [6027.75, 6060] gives -2.8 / 6.56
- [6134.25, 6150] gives -1.3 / 6.44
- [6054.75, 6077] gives -2.0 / 6.57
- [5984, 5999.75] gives -0.6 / 6.34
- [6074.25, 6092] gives -1.1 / 6.38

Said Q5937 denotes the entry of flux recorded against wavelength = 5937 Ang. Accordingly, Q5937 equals 6.533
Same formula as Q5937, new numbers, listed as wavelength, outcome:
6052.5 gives 6.465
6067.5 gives 7.065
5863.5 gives 6.408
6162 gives 5.699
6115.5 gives 6.684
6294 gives 6.617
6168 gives 6.296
